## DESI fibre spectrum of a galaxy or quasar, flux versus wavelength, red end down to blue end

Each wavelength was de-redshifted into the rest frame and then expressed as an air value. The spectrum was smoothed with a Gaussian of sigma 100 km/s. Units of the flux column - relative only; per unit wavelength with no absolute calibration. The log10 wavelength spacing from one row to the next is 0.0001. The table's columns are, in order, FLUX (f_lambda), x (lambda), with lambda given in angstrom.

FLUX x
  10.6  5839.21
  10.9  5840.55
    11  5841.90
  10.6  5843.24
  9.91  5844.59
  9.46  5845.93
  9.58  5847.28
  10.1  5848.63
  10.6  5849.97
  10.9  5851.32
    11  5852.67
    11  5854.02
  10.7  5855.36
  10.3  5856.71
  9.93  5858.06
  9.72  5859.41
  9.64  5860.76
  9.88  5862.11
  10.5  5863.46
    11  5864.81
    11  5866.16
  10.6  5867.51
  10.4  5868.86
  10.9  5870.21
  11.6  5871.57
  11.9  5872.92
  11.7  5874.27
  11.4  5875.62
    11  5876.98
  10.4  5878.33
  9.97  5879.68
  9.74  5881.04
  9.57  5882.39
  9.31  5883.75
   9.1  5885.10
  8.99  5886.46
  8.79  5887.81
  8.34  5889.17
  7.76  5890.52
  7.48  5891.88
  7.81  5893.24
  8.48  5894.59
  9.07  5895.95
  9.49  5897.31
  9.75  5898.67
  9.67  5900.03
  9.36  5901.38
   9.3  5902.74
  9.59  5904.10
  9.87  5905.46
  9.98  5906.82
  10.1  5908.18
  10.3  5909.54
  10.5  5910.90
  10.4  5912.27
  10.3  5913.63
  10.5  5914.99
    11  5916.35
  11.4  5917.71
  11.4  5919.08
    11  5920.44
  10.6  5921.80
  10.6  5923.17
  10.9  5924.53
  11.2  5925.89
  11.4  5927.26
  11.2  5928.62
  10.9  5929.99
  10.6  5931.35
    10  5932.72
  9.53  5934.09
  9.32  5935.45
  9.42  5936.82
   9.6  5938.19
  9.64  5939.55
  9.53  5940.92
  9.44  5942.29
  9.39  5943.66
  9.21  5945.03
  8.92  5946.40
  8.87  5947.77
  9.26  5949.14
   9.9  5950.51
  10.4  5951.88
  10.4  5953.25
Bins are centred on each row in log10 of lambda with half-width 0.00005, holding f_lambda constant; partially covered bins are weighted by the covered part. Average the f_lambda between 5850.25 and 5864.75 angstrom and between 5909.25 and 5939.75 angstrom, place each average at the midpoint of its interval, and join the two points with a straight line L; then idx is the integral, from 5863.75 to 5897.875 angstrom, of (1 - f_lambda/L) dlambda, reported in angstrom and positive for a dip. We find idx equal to 1.94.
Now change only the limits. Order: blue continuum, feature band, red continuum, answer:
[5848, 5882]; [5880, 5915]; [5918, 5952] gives 3.5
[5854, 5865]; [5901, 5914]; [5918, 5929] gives 1.0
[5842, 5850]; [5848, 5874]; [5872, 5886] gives -1.0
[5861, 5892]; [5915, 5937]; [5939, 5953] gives -2.3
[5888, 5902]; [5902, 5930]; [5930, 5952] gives -4.5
